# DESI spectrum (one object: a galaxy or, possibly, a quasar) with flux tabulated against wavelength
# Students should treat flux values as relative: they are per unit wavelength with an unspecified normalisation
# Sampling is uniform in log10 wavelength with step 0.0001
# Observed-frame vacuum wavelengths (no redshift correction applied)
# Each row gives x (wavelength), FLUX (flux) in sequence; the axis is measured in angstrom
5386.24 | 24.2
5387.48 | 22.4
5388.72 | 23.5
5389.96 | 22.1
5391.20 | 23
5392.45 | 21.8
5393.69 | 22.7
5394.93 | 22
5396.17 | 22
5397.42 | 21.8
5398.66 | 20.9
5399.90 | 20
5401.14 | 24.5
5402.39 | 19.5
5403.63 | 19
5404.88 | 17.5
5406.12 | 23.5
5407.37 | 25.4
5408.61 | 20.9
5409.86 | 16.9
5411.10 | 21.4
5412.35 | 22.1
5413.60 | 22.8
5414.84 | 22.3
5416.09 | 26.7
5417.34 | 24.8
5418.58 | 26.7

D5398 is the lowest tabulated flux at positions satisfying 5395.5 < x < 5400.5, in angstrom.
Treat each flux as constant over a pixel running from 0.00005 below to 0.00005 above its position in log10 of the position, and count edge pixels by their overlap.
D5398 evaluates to 20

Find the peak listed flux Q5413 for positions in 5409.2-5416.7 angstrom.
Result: 26.7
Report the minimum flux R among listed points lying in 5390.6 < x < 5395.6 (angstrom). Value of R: 21.8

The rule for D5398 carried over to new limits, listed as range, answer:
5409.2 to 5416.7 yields 16.9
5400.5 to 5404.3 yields 19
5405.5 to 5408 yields 23.5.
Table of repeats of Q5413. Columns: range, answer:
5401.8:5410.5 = 25.4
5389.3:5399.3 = 23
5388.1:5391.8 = 23.5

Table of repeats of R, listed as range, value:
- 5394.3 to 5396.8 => 22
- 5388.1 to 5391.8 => 22.1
